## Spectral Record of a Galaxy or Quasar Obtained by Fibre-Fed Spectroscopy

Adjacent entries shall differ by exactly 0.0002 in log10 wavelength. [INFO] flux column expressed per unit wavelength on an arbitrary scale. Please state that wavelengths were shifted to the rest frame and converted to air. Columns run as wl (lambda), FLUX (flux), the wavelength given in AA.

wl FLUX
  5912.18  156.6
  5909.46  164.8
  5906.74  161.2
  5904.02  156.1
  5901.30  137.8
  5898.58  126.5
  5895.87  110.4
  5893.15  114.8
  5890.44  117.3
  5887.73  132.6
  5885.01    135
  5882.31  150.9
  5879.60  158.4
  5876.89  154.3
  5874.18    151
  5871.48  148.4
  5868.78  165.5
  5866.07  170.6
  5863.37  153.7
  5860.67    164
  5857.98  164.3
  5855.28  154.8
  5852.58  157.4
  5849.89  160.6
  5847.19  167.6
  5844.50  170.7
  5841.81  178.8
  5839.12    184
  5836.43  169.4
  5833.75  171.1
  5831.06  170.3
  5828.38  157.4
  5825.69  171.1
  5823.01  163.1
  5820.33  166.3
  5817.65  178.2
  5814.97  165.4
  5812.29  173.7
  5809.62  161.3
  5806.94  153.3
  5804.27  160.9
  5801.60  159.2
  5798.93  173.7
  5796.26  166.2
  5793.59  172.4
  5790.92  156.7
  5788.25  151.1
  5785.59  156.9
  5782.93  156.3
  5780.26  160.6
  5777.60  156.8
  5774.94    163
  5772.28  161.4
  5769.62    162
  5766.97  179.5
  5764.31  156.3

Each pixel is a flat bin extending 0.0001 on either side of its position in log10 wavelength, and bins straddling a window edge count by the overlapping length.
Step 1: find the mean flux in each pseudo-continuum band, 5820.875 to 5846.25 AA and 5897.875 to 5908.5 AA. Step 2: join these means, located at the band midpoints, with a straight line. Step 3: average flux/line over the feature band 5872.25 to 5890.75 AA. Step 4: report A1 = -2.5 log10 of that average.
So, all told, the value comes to 0.07 mag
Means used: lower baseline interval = 171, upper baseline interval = 147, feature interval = 144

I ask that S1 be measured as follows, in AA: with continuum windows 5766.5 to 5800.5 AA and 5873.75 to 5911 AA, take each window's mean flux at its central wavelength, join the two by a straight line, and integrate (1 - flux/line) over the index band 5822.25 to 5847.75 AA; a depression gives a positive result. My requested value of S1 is -3.1 AA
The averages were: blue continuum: 162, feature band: 171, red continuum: 141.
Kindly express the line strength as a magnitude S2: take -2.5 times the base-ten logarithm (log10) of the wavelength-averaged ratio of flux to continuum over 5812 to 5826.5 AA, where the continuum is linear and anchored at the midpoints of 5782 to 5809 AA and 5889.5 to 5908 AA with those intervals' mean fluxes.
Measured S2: -0.10 mag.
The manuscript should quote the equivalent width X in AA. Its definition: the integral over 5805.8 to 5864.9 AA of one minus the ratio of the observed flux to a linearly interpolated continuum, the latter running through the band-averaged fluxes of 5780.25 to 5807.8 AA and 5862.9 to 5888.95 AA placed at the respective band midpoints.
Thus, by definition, -3.74 AA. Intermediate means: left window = 161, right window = 152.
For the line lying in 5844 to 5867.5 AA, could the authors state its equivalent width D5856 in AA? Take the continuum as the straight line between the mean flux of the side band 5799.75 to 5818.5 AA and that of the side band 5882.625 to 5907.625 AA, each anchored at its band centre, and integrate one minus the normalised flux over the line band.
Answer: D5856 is -2.4 AA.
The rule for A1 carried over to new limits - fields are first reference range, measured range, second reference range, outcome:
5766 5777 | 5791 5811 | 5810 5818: 0.04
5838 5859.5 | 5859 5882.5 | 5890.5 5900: -0.10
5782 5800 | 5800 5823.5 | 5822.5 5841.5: 0.01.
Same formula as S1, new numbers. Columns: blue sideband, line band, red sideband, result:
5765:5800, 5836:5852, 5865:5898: -2.3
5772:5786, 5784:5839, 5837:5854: -0.3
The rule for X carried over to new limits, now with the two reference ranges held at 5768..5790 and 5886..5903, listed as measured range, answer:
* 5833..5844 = -2.7 AA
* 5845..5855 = -1.8 AA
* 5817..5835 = -2.9 AA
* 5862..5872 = -2.1 AA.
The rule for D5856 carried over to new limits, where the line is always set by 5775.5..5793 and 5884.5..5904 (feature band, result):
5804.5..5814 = -0.8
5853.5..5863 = -1.6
